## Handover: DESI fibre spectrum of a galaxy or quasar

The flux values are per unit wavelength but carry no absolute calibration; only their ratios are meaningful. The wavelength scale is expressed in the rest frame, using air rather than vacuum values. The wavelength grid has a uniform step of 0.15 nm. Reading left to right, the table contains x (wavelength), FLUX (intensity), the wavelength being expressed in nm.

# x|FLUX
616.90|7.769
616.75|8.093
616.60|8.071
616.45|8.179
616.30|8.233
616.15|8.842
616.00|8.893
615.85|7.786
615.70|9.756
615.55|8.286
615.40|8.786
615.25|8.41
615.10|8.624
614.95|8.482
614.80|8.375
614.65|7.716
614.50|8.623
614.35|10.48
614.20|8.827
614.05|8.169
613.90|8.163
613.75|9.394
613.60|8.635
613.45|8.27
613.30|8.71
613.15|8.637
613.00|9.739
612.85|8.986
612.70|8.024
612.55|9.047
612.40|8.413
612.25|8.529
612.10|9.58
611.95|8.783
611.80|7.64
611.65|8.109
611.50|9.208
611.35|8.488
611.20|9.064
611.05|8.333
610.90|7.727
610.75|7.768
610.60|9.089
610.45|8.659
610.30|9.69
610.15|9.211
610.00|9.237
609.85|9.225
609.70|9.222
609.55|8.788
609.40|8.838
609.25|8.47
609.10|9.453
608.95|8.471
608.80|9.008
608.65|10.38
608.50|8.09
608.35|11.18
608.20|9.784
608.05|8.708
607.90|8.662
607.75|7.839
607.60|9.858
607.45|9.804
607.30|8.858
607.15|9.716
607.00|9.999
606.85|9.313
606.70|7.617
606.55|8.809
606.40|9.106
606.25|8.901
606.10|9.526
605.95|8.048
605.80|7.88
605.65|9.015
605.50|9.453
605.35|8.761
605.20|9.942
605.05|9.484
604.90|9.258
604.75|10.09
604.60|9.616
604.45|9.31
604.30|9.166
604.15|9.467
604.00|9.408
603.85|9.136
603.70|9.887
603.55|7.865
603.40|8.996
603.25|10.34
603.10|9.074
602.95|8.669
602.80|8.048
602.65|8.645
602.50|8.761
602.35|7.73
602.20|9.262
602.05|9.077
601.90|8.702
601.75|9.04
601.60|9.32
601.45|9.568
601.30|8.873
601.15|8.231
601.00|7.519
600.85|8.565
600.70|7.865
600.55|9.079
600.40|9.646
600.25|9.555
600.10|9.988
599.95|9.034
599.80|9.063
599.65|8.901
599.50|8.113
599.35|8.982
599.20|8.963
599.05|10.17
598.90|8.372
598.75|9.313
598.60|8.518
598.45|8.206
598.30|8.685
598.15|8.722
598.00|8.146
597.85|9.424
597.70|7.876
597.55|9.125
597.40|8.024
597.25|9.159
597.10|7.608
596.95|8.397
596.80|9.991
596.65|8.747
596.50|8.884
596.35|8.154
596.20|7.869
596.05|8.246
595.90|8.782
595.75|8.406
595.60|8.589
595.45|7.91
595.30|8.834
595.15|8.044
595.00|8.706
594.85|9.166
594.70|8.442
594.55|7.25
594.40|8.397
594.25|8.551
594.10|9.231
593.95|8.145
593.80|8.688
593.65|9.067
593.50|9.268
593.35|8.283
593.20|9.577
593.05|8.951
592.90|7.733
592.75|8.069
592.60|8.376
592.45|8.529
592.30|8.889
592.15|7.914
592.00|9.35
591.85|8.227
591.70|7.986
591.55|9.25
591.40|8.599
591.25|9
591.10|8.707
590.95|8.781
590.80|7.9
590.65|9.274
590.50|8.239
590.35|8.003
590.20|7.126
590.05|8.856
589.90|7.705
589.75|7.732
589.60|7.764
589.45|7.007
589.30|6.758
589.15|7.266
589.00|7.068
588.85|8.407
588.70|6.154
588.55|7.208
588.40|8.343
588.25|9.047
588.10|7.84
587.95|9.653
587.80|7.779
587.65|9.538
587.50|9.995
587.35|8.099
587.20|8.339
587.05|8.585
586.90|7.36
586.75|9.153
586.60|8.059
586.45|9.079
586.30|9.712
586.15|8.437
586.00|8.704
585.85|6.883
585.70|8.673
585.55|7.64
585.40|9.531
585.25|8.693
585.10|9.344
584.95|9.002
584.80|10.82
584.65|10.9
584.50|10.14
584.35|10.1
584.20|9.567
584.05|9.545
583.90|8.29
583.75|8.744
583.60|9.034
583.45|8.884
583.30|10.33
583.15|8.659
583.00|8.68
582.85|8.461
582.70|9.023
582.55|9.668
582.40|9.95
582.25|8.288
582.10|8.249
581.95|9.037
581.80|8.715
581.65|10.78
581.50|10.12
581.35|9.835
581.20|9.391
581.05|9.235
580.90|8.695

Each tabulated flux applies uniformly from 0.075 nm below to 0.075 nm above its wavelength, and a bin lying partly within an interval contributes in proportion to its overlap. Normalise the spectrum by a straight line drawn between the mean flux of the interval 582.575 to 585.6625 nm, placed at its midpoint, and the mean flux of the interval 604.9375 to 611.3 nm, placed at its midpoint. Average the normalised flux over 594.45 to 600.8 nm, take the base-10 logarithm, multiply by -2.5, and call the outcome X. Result 0.05 mag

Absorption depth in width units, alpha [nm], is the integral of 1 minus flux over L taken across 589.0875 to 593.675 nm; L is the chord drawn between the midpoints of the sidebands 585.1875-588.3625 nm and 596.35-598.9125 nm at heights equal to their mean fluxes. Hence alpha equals 0.16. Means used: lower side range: 8.61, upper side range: 8.65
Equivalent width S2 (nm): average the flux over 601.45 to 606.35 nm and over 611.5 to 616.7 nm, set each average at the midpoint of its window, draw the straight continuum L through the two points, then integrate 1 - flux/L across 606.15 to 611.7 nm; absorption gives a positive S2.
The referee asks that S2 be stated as -0.09 nm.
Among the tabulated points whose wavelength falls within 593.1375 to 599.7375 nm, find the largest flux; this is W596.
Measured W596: 10.17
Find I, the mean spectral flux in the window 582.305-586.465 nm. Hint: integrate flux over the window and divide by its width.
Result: 9.16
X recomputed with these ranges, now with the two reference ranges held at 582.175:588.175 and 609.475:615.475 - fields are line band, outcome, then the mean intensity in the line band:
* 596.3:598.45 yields 0.03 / 8.63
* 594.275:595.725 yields 0.06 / 8.38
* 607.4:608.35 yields -0.06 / 9.25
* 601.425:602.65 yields -0.01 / 8.89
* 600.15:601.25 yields 0.02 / 8.67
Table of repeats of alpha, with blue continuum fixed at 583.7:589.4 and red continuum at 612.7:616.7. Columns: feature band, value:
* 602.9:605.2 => -0.19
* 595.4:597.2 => 0.03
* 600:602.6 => -0.07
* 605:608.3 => -0.16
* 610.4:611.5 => 0.02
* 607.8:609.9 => -0.12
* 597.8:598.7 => 0.00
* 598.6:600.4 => -0.10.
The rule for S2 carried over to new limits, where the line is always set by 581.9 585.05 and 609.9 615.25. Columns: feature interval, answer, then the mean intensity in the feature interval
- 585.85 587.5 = 0.12 nm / 8.54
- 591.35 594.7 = 0.20 nm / 8.56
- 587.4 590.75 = 0.42 nm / 8.03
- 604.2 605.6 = -0.09 nm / 9.45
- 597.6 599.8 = 0.06 nm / 8.76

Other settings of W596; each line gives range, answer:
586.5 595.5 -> 9.995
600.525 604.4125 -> 10.34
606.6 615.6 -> 11.18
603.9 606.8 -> 10.09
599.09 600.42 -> 9.988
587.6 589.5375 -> 9.653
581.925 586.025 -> 10.9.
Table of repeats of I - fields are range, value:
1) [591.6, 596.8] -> 8.53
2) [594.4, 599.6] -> 8.58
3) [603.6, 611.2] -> 9.1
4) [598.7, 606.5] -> 9.01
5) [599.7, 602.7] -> 8.88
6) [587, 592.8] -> 8.24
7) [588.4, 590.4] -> 7.49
